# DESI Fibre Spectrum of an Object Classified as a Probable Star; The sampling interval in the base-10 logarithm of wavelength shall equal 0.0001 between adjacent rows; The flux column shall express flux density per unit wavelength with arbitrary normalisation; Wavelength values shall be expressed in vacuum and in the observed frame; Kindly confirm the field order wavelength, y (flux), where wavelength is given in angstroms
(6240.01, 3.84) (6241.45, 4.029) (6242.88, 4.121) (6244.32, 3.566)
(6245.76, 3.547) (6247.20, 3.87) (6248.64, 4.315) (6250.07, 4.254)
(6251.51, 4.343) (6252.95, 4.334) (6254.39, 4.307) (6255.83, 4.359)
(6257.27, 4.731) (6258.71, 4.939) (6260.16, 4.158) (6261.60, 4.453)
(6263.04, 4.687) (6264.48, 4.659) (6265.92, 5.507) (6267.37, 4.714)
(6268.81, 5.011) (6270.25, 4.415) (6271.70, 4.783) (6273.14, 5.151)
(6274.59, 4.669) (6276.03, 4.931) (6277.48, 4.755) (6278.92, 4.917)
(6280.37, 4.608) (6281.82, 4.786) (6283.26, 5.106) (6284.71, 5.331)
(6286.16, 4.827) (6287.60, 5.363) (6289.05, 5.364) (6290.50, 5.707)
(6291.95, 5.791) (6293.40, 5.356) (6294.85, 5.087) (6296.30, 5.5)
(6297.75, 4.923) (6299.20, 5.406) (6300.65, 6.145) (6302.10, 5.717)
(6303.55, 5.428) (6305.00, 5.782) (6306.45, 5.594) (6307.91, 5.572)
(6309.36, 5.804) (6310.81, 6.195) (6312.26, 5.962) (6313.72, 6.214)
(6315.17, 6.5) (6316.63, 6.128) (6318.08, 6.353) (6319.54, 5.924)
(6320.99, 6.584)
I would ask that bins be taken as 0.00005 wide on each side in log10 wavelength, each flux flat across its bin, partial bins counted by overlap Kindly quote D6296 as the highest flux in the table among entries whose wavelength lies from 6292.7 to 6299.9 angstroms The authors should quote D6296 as 5.5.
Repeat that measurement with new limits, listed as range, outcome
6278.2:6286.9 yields 5.331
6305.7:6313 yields 6.195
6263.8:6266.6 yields 5.507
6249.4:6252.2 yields 4.343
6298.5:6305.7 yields 6.145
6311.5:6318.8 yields 6.5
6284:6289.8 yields 5.364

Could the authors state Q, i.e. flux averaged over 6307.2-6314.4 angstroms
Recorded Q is 5.95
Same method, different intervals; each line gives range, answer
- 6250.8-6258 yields 4.42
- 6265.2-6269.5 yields 5.07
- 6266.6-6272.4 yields 4.73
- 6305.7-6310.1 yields 5.66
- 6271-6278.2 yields 4.86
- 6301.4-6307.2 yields 5.63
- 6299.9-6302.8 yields 5.93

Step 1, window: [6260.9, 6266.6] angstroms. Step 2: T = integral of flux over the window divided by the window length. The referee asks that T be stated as 4.83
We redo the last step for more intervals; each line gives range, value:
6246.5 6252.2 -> 4.2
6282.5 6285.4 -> 5.22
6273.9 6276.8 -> 4.8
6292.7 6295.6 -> 5.22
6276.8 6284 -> 4.84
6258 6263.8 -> 4.56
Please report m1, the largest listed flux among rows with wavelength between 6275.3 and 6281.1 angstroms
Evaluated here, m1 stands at 4.931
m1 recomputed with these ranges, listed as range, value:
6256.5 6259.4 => 4.939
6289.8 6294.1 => 5.791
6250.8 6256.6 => 4.359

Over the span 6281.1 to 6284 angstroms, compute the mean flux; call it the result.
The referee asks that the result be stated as 4.95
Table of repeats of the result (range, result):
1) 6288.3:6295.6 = 5.46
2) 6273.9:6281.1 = 4.78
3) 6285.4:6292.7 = 5.41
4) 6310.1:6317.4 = 6.2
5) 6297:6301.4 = 5.5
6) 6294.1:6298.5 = 5.17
